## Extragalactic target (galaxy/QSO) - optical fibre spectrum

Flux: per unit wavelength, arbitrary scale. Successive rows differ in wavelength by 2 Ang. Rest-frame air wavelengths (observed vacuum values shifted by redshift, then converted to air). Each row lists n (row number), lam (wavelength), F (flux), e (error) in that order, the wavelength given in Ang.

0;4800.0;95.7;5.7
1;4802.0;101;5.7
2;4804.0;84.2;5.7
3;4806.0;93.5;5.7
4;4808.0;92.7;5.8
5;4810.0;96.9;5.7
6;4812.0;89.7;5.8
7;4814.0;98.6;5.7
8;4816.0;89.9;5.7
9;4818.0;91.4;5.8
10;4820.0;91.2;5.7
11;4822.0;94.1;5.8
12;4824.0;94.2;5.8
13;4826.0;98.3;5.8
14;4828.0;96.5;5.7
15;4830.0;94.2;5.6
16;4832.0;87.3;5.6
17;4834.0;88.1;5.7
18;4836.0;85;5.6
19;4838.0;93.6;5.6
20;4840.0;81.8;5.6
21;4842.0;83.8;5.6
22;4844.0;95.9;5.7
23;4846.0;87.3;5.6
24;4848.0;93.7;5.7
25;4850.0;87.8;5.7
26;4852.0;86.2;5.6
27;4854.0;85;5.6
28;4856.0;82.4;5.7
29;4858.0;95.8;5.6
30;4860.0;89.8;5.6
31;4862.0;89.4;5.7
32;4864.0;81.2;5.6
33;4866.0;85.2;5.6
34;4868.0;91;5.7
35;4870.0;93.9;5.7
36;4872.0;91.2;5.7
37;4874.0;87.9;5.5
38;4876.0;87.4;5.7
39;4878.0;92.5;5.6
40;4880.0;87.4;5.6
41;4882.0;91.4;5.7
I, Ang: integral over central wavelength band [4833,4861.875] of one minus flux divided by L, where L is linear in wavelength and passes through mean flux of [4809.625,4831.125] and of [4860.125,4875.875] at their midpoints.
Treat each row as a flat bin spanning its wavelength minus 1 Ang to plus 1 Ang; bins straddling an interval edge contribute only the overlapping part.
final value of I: 0.8 Ang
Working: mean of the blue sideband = 94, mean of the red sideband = 88.5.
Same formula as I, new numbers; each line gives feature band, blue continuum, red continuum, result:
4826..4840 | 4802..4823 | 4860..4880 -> 0.1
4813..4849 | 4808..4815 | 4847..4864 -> 0.2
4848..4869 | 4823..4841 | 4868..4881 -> 0.6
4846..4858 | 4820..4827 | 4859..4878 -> 0.4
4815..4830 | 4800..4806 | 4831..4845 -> -0.6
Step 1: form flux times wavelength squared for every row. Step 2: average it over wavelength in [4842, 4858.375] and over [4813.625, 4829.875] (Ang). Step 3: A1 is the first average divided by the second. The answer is 1.0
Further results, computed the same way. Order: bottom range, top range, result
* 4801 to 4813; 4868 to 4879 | 1.00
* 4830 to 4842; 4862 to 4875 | 1.03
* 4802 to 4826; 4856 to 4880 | 0.98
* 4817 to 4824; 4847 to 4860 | 0.97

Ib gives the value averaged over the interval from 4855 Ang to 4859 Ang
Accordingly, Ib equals 89.1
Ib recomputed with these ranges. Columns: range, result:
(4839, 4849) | 88.5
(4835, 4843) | 86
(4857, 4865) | 89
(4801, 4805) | 92.6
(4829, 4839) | 89.6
